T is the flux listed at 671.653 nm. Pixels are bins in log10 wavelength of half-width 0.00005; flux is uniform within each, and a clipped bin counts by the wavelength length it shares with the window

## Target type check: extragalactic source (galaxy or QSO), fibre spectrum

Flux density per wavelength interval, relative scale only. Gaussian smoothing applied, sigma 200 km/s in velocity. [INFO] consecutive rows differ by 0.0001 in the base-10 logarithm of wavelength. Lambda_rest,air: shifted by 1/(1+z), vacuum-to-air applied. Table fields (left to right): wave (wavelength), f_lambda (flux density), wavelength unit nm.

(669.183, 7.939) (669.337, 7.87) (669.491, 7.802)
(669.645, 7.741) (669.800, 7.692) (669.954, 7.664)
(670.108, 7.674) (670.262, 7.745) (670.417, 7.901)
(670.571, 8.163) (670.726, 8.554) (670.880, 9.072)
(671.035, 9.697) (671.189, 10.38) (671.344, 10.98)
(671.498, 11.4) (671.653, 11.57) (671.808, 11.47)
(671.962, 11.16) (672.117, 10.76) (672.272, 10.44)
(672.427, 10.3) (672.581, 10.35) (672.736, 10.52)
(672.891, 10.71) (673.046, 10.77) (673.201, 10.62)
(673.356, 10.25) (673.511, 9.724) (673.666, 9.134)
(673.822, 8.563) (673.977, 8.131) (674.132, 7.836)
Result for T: 11.57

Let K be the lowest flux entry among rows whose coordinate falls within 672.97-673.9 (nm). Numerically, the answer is 8.563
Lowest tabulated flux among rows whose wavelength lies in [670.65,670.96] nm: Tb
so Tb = 8.554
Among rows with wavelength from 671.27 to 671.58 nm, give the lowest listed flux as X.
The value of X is 10.98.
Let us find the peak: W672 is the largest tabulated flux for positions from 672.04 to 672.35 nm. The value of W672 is 10.76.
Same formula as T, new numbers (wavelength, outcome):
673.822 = 8.563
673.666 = 9.134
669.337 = 7.87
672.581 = 10.35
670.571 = 8.163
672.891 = 10.71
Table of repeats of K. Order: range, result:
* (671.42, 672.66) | 10.3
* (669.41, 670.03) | 7.664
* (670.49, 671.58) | 8.163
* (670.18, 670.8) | 7.745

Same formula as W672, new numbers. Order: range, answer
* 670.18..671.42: 10.98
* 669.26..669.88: 7.87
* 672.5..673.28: 10.77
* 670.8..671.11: 9.697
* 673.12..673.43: 10.62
